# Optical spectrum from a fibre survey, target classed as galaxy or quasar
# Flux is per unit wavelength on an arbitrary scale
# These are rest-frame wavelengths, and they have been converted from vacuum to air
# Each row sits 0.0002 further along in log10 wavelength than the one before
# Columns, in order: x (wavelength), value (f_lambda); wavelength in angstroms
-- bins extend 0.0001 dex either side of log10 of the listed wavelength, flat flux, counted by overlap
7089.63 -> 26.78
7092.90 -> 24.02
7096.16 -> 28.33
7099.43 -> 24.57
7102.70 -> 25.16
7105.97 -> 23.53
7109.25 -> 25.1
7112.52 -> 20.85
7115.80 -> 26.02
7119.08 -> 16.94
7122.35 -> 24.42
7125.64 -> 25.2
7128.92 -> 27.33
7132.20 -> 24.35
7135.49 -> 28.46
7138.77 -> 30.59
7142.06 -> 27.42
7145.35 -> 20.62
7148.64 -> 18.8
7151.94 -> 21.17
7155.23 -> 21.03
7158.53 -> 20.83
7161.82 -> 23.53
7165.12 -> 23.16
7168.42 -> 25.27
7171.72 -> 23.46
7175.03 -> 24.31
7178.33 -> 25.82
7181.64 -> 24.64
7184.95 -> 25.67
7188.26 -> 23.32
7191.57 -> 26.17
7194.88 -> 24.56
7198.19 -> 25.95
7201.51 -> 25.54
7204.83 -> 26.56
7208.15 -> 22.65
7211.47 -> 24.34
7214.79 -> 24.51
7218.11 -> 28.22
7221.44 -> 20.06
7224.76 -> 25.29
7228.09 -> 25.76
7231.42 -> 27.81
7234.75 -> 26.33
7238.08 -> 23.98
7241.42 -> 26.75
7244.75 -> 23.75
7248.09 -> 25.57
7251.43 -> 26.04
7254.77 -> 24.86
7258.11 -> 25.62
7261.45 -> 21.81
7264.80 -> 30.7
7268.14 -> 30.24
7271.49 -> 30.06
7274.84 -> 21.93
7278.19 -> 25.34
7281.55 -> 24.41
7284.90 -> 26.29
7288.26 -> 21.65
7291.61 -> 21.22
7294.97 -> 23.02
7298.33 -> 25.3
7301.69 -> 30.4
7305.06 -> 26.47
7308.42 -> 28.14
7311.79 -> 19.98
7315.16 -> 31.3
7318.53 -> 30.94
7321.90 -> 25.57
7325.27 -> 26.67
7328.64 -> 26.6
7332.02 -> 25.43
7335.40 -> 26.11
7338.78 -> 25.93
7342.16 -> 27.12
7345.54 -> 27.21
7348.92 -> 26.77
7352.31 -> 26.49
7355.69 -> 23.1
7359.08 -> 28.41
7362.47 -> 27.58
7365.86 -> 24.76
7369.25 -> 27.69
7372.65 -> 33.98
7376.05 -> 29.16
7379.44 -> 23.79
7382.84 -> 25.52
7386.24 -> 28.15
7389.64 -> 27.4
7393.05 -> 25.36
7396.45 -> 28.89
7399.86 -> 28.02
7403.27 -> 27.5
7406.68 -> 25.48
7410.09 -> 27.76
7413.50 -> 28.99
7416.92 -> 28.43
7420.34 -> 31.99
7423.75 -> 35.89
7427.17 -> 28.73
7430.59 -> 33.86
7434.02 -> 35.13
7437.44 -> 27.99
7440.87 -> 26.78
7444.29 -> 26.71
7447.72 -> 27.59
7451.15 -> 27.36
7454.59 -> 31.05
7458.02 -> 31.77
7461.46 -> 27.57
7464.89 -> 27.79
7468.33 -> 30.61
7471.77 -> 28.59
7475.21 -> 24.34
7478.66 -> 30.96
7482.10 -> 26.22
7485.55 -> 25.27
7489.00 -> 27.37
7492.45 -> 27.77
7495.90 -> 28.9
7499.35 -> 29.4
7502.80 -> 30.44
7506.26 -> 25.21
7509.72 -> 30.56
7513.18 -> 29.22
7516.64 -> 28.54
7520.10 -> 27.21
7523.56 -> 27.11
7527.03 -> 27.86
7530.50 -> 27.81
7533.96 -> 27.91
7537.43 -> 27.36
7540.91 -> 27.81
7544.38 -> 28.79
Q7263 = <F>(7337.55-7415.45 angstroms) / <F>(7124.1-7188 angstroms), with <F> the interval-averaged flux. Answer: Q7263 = 1.12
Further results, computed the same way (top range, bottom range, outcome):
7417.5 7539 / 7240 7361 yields 1.11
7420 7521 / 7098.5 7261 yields 1.18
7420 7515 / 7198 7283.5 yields 1.14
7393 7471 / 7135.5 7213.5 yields 1.21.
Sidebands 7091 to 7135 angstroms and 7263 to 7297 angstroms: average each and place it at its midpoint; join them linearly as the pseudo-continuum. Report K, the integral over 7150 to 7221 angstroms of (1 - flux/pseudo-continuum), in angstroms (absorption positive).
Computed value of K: 1.9 angstroms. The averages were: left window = 24.4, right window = 25.5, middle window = 24.2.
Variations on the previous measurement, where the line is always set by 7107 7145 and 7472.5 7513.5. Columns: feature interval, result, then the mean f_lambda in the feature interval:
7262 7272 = -1.26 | 29.4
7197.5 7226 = 1.02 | 24.7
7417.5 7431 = -2.35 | 32.2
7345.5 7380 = -0.51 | 27.3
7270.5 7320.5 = 1.22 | 25.7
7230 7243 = -0.16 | 26.2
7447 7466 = -0.90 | 29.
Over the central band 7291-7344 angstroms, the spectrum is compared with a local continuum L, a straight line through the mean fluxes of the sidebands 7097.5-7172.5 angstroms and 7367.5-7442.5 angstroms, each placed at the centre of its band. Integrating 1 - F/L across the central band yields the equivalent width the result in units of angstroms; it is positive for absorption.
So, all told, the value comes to 1.78 angstroms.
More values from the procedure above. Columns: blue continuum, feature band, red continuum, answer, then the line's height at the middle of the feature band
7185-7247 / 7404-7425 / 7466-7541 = -1.85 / 27.1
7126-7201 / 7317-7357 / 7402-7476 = 1.38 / 27.5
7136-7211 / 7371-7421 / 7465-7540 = -2.15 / 26.8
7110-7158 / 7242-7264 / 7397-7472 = 0.86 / 26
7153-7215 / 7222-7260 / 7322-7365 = -0.64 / 25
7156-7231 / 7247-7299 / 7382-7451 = 1.61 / 26.1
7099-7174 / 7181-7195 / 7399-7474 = -0.09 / 24.8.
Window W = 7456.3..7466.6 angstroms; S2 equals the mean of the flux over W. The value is 29.1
